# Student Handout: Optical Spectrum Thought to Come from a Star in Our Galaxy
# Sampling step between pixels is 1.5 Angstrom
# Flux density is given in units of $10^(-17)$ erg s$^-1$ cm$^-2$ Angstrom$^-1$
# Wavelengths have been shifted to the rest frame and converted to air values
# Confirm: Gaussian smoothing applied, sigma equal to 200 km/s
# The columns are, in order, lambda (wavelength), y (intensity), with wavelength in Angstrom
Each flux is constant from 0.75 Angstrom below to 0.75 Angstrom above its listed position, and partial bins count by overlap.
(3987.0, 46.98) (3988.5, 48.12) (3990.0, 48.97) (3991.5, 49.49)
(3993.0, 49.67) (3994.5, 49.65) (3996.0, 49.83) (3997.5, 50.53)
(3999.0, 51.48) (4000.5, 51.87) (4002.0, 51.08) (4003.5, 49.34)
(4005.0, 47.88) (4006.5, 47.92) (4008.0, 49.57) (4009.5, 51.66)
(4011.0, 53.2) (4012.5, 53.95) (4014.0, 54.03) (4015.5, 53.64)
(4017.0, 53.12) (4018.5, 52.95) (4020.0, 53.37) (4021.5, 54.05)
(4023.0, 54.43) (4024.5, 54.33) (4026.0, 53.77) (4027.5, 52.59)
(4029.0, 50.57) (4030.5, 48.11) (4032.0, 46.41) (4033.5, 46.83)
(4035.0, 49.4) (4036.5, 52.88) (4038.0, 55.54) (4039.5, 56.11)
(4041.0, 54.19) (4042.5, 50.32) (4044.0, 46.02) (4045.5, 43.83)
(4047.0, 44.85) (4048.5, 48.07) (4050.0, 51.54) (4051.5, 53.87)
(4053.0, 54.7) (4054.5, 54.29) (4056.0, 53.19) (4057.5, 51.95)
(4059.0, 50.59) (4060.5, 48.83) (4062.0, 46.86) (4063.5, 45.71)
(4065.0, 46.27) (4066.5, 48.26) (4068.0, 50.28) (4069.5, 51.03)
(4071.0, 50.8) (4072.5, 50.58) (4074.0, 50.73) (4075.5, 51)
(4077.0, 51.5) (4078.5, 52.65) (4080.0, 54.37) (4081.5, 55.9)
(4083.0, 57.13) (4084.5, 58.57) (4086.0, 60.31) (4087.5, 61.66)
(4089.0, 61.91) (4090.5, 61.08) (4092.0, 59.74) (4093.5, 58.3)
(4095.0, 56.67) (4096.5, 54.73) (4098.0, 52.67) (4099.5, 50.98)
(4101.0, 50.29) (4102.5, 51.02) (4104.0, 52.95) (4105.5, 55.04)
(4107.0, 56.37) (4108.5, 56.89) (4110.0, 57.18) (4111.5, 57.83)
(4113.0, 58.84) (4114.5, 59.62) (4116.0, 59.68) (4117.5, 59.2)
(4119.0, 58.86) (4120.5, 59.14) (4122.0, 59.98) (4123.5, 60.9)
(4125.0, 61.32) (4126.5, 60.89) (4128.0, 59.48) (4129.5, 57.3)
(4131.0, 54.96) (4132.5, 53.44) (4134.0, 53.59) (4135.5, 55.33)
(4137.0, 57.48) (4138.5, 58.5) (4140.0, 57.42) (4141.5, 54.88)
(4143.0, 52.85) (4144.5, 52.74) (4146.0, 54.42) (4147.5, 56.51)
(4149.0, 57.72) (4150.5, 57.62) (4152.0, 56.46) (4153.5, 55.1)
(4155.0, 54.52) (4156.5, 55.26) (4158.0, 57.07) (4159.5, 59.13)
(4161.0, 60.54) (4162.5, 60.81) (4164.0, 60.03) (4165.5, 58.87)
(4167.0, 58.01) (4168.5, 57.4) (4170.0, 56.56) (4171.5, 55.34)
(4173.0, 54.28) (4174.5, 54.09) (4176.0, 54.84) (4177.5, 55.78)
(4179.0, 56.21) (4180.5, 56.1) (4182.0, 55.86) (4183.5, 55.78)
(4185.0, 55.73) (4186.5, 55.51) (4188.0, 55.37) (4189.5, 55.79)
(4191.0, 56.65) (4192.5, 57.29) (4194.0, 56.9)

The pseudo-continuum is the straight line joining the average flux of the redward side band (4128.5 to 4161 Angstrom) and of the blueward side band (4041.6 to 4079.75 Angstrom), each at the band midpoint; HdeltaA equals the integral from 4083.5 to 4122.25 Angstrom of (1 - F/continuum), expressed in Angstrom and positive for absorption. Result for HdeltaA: -3.13 Angstrom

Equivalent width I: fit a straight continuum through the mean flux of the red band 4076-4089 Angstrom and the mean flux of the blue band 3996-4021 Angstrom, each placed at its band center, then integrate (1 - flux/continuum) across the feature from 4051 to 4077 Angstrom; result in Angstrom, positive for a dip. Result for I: 2.3 Angstrom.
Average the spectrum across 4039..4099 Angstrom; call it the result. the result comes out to 52.8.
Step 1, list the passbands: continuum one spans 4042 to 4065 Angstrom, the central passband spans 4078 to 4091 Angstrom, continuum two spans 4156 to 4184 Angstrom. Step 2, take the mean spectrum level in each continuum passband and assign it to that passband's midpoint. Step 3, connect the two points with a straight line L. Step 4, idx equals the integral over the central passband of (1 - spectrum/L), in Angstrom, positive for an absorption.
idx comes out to -1.7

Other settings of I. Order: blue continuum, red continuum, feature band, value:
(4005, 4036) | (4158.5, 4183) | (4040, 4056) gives 0.7 Angstrom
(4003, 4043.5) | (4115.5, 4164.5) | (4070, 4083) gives 0.5 Angstrom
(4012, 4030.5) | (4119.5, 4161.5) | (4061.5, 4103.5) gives 1.1 Angstrom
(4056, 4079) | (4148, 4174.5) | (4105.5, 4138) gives -2.3 Angstrom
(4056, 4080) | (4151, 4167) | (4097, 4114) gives -0.4 Angstrom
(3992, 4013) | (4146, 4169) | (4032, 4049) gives 0.8 Angstrom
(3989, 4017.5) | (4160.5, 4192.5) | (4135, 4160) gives -0.2 Angstrom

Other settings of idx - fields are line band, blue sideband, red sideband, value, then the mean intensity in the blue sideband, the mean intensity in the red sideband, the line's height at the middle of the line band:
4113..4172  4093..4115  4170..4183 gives -2.3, 55.2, 55.4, 55.3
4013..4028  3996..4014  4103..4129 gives -0.5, 50.9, 58.4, 51.9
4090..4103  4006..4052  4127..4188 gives -0.3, 51.3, 56.3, 54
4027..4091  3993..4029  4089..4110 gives 2.3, 51.8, 55.4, 53.8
